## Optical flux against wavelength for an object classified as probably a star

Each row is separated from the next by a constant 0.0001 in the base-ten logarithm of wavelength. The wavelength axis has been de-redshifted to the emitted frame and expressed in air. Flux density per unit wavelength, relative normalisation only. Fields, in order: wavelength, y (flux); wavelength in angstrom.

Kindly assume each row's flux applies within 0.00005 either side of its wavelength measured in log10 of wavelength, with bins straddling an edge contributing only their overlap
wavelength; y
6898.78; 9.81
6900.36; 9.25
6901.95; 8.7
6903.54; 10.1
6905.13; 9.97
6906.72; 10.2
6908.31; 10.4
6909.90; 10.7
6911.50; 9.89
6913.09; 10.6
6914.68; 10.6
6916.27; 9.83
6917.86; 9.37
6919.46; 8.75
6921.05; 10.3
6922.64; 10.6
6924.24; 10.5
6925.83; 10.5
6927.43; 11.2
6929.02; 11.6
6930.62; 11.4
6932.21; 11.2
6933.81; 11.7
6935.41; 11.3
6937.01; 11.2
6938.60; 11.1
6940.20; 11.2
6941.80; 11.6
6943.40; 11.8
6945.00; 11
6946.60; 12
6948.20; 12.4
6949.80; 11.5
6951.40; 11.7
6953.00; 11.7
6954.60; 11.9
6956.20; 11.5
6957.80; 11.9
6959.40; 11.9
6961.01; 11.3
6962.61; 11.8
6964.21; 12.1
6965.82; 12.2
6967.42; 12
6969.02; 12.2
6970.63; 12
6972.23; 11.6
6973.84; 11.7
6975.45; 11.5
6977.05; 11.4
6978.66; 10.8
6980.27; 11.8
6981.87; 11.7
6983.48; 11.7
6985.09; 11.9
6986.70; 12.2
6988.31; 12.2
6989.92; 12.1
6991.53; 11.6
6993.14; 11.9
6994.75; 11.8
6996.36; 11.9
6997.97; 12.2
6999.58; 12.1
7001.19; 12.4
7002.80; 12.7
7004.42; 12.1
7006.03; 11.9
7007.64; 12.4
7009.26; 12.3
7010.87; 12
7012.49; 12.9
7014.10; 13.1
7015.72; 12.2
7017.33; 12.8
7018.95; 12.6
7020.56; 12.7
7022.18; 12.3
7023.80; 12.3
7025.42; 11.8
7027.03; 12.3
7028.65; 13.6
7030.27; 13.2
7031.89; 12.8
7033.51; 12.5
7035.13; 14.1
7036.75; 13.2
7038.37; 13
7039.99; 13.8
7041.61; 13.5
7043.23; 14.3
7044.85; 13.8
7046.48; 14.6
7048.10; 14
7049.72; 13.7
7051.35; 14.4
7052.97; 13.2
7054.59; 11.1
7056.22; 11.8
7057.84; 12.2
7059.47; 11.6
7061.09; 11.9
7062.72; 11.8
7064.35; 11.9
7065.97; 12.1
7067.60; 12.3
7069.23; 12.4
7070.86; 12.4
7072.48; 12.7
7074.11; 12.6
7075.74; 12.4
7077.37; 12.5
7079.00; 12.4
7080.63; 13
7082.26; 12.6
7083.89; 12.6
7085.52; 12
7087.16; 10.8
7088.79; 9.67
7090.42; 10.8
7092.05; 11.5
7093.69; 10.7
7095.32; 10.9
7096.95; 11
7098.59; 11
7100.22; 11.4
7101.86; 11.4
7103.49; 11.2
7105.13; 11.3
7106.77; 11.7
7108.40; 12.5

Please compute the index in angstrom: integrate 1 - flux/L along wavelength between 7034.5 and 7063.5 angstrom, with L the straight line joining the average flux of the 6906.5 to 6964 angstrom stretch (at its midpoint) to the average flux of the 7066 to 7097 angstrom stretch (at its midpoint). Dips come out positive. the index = -3.48 angstrom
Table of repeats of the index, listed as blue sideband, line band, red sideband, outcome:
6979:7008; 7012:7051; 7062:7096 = -3.85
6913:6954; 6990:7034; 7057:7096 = -3.29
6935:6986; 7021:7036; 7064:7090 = -1.04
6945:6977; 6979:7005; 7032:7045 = 1.00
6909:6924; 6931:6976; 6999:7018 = -2.70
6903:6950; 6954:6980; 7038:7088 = -0.85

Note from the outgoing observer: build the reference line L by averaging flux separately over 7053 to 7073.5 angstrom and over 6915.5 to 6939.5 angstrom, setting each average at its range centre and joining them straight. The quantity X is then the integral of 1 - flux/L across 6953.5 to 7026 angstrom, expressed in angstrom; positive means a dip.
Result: -4.5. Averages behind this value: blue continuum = 10.7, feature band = 12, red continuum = 12.1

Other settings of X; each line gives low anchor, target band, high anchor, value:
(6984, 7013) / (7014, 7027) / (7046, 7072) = -0.2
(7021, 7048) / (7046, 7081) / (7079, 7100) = -0.9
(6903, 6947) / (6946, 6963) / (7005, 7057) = -0.7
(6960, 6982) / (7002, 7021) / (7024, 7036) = 0.1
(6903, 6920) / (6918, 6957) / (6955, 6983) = -1.4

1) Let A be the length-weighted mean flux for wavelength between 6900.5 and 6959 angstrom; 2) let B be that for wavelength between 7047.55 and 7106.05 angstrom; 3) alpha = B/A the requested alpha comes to 1.10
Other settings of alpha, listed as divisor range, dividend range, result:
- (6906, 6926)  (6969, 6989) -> 1.15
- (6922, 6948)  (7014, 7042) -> 1.14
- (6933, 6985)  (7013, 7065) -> 1.10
